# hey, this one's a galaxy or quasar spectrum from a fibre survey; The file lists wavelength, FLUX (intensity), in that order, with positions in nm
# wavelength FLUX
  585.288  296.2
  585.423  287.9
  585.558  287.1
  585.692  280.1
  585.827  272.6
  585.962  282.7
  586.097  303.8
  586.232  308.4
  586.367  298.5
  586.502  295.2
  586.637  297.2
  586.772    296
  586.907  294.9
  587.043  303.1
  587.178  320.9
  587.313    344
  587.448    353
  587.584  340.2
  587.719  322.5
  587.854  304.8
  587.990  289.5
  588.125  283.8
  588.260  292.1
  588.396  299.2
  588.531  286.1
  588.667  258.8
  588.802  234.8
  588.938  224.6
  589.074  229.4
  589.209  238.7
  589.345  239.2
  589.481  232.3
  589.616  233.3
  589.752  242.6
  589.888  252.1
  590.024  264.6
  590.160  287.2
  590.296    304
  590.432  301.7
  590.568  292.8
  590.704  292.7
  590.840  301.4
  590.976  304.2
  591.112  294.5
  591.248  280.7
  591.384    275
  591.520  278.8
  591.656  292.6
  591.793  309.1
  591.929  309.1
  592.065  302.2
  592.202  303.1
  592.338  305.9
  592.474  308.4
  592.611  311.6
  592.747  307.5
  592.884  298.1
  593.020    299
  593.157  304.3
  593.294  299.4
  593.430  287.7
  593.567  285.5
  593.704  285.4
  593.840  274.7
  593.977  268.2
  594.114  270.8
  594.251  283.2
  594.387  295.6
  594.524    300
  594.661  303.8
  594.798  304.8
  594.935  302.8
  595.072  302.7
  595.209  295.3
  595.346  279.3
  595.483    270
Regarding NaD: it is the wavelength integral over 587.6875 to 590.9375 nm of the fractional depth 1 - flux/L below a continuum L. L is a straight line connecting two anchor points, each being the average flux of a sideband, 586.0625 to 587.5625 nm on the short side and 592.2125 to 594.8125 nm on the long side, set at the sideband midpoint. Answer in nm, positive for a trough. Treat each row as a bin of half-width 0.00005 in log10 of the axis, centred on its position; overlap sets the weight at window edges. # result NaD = 0.364 nm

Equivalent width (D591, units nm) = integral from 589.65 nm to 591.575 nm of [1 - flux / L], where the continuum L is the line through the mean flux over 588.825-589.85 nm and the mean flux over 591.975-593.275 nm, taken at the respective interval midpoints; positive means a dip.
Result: -0.16 nm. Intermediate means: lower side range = 235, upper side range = 304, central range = 283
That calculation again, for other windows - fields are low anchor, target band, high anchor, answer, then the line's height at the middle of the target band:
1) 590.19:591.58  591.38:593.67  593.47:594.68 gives -0.085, 288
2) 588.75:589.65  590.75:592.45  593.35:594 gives -0.246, 259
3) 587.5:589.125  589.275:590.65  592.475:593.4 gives 0.115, 289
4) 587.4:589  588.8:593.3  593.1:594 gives 0.109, 289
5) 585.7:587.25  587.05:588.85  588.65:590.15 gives -0.222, 269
